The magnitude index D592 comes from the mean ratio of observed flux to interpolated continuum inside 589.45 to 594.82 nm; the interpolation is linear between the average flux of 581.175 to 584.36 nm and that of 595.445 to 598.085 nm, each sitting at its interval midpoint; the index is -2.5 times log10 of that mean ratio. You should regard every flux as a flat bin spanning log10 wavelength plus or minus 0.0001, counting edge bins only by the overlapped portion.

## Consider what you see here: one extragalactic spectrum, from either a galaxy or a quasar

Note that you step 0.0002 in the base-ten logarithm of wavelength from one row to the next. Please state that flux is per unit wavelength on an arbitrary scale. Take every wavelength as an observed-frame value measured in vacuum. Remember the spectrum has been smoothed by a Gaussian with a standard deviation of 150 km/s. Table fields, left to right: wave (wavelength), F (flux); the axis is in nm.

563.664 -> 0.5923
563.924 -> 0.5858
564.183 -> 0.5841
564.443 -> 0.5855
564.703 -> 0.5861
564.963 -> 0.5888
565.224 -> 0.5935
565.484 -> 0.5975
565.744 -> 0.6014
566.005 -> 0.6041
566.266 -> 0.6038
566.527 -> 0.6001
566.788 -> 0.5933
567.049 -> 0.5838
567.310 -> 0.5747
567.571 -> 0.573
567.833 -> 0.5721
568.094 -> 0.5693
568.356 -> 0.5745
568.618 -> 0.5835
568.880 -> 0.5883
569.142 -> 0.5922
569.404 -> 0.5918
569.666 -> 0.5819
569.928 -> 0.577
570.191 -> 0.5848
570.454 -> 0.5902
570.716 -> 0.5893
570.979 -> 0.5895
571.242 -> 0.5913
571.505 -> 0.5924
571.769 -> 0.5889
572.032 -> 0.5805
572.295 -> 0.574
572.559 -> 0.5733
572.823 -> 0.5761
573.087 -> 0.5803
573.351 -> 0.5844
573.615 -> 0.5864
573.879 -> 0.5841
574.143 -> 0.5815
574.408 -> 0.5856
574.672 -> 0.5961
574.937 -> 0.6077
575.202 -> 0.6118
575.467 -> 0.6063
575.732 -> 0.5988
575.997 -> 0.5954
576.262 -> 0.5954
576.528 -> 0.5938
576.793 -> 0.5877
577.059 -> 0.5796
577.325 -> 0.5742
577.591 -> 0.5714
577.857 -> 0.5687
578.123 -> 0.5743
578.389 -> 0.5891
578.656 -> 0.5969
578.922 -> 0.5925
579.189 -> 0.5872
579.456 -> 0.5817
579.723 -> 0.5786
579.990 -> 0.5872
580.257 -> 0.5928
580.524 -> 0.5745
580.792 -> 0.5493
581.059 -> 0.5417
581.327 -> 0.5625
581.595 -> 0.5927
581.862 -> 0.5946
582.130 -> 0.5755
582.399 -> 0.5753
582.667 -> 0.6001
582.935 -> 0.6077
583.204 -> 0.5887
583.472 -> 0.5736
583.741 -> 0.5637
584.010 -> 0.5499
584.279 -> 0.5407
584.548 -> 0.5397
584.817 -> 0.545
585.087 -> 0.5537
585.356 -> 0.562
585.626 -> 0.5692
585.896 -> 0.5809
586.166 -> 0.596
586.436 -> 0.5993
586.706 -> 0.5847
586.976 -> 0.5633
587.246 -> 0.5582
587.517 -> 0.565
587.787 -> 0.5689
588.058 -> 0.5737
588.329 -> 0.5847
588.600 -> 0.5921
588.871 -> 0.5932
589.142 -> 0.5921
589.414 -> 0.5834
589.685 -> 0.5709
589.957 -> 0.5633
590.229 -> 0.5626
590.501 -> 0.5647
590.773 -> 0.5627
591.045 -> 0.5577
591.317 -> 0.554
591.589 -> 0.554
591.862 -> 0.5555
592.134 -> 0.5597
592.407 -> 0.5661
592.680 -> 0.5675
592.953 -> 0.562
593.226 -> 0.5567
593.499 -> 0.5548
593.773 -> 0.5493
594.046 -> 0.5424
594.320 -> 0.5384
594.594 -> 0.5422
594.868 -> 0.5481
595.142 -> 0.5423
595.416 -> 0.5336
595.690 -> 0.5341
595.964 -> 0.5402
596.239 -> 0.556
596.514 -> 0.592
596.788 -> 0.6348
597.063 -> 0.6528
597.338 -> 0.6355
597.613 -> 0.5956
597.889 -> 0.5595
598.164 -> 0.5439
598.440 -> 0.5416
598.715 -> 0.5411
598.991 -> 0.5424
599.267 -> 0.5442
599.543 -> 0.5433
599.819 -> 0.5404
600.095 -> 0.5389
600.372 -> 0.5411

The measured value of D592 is 0.05 mag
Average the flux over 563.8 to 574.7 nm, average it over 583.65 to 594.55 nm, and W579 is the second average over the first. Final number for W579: 0.96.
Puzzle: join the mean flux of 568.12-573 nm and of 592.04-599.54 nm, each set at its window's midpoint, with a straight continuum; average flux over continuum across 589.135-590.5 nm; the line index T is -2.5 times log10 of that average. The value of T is -0.01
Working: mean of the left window 0.584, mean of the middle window 0.571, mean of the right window 0.562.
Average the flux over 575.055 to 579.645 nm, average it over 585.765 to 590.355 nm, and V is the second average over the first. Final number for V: 0.98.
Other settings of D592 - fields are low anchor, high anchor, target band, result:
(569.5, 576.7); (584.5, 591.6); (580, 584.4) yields 0.01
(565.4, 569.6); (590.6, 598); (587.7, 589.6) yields -0.03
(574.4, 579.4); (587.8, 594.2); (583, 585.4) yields 0.04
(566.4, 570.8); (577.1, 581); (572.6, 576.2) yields -0.02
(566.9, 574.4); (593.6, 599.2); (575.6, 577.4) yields -0.02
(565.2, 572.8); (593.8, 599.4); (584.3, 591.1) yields 0.00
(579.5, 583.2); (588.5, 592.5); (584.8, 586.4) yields 0.01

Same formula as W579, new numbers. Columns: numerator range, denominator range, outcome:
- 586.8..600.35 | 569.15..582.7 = 0.96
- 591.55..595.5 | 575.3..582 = 0.95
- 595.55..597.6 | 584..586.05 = 1.07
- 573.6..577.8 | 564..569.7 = 1.01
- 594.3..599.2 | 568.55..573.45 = 0.97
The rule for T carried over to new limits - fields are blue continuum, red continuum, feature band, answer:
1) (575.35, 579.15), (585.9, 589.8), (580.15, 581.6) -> 0.036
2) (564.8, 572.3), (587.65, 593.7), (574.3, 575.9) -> -0.036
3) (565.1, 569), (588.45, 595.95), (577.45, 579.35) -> -0.015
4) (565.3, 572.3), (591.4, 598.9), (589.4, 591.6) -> 0.007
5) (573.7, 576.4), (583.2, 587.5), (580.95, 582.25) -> 0.005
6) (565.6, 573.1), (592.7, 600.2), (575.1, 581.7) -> -0.012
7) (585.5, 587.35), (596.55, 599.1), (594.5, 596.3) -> 0.079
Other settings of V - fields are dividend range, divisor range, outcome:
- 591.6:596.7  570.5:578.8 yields 0.94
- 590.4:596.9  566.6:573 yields 0.96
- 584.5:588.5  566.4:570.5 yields 0.98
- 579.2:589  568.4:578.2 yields 0.98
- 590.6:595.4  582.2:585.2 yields 0.98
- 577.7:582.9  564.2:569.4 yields 0.99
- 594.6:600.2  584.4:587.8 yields 0.99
